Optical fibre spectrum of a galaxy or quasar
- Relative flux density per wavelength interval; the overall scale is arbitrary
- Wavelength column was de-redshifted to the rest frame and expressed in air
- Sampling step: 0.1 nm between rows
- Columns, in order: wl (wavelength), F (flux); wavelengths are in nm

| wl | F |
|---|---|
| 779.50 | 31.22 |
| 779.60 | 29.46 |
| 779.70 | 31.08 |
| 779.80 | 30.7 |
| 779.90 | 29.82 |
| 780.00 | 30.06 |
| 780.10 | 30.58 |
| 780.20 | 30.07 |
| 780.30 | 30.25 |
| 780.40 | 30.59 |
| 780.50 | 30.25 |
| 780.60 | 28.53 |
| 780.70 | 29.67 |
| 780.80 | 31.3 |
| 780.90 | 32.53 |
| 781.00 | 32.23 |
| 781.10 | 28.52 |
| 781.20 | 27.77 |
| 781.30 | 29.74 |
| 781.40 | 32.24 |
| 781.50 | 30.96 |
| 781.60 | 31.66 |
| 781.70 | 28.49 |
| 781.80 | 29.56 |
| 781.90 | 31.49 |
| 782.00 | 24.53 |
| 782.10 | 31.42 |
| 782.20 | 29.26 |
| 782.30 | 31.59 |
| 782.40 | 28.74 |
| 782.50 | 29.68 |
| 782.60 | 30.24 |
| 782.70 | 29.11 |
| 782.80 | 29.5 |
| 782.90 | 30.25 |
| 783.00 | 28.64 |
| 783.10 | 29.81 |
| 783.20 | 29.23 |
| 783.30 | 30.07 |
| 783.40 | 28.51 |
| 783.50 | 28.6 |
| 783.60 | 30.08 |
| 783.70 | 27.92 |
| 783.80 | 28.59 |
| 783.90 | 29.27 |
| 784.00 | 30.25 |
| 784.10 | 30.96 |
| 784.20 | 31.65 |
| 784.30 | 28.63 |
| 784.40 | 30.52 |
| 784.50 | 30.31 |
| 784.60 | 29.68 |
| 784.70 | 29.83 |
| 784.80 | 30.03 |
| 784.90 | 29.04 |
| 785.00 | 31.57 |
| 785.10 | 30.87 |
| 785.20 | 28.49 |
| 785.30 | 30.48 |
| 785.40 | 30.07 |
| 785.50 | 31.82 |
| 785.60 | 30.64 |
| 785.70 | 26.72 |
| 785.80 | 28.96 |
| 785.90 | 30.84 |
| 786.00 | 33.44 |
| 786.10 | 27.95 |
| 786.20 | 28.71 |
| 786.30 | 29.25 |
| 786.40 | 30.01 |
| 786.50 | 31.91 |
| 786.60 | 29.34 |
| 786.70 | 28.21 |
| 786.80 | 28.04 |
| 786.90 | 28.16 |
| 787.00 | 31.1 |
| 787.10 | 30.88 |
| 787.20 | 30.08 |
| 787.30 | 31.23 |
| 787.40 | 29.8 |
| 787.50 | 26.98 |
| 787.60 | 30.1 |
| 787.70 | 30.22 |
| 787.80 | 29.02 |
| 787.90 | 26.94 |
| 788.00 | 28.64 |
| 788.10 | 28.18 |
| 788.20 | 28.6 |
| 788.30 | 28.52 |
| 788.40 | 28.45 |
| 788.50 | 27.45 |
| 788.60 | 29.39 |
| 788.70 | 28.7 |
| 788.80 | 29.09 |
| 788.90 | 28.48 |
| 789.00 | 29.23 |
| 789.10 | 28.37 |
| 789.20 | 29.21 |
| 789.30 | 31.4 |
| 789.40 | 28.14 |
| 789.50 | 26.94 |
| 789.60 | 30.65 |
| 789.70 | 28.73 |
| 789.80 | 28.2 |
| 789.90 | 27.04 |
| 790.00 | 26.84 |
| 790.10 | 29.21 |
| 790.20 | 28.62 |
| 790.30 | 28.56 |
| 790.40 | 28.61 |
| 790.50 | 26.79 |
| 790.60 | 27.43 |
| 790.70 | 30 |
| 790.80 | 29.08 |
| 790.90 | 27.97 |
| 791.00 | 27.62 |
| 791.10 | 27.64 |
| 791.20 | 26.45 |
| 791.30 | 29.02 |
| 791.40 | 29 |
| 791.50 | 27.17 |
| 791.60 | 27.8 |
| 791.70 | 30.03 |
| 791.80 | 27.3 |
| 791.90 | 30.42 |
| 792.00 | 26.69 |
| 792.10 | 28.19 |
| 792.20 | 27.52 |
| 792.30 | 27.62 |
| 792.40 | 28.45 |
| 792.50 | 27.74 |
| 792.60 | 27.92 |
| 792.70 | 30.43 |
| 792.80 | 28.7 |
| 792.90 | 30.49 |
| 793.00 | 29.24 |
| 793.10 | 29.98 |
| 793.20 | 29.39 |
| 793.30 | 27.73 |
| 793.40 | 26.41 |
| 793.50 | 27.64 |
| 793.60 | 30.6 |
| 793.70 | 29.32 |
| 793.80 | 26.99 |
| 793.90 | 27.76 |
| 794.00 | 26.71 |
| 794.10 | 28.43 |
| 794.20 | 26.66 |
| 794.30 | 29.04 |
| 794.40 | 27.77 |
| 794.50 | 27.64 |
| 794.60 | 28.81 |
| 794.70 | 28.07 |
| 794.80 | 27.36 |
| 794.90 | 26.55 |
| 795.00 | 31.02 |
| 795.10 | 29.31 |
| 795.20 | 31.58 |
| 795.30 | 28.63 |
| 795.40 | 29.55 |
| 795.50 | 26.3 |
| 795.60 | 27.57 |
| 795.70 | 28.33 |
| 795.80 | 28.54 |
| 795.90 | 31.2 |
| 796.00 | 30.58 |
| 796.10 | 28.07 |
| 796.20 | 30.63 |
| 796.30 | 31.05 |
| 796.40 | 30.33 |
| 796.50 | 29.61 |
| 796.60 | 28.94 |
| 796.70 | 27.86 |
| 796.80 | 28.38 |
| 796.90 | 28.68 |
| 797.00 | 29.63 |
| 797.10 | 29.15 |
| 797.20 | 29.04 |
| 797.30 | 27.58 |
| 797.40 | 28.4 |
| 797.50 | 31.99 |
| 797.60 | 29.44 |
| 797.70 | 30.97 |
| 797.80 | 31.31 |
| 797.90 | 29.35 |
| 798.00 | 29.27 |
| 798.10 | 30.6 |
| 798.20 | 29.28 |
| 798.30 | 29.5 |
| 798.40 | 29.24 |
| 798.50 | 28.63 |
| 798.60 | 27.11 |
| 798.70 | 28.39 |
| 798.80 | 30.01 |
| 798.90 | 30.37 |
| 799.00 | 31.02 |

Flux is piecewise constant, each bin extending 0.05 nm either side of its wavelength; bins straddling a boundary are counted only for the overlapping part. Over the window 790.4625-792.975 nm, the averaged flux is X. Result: 28.3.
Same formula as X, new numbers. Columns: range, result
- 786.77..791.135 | 28.7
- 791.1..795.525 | 28.4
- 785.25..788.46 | 29.5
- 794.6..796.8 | 29.1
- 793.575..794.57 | 28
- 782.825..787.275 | 29.8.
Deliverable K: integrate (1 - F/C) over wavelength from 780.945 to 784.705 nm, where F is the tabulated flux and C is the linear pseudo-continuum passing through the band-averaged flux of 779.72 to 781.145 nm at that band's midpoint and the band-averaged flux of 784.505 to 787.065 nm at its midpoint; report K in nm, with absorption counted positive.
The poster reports 0.05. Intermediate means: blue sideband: 30.4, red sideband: 29.8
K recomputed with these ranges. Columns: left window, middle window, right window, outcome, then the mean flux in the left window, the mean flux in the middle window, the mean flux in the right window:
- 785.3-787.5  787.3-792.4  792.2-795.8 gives 0.13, 29.8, 28.5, 28.4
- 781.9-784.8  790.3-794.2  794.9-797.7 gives 0.14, 29.6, 28.3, 29.3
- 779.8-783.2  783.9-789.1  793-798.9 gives 0.01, 30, 29.5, 28.9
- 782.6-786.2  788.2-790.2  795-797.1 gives 0.06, 29.8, 28.6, 29.3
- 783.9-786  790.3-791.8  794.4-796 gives 0.06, 30.1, 28.2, 28.7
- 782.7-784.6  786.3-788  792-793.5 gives -0.02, 29.6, 29.5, 28.5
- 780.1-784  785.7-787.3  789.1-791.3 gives -0.04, 29.8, 29.7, 28.4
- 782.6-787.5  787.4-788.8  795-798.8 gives 0.05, 29.7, 28.6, 29.3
